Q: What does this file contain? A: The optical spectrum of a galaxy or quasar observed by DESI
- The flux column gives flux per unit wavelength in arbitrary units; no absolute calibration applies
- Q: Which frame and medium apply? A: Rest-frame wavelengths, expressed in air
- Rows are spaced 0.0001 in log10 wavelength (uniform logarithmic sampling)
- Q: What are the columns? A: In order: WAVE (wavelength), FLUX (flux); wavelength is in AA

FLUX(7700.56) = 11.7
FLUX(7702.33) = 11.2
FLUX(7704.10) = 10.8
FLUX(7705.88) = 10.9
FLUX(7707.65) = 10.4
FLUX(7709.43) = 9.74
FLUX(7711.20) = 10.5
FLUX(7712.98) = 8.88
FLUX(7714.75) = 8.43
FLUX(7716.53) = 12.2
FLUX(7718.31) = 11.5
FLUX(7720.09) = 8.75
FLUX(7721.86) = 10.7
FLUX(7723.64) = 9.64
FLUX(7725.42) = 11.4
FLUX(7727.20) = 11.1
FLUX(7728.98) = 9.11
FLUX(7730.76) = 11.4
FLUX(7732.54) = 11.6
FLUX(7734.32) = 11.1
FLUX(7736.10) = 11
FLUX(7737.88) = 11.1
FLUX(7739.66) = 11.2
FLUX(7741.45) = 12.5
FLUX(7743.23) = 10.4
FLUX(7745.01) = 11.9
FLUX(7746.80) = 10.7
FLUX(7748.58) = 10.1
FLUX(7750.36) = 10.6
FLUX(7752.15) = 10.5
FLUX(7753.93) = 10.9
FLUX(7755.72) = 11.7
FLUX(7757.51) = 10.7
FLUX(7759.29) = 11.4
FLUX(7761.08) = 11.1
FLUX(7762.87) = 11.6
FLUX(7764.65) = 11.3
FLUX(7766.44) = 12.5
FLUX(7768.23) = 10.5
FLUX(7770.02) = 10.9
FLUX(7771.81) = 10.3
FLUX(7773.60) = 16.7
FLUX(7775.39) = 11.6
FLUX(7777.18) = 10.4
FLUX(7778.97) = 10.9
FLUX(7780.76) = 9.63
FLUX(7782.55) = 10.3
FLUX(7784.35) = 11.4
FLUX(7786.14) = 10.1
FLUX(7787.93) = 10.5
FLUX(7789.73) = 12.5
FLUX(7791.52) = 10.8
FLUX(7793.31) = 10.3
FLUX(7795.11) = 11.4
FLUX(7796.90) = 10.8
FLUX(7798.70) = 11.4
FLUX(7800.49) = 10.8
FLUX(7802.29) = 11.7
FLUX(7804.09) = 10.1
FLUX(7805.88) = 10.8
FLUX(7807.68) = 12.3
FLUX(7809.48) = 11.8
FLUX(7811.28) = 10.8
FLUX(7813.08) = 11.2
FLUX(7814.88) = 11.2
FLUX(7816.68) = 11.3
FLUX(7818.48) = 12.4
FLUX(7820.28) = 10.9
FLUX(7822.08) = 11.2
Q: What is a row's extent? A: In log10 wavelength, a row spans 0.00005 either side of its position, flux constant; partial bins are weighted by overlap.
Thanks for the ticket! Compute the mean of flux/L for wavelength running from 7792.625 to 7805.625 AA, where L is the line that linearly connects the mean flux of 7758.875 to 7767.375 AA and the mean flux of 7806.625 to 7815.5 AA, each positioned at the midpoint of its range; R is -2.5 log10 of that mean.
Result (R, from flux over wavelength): 0.05 mag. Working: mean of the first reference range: 11.6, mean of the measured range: 10.9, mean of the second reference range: 11.4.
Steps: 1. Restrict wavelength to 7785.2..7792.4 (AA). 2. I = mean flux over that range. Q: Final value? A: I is 11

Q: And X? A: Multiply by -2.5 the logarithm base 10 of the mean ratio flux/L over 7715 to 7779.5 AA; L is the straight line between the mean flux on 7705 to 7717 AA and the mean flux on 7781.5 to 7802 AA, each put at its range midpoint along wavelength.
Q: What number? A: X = -0.06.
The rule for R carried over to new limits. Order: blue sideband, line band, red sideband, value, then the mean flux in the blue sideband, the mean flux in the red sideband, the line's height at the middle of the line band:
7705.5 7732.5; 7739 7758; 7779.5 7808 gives -0.05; 10.3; 10.9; 10.6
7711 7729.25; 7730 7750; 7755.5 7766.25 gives -0.04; 10.2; 11.4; 10.8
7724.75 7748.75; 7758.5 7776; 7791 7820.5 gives -0.06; 11.1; 11.2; 11.1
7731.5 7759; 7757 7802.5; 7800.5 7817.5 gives -0.01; 11.1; 11.2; 11.2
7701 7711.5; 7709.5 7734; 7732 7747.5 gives 0.06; 10.6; 11.3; 10.9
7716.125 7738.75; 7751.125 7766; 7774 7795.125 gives -0.03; 10.8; 10.9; 10.9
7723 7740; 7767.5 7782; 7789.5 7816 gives -0.03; 10.9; 11.2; 11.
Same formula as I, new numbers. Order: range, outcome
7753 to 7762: 11.2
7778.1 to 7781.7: 10.3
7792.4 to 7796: 10.8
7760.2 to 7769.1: 11.4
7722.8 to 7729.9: 10.3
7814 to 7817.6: 11.3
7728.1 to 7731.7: 10.3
